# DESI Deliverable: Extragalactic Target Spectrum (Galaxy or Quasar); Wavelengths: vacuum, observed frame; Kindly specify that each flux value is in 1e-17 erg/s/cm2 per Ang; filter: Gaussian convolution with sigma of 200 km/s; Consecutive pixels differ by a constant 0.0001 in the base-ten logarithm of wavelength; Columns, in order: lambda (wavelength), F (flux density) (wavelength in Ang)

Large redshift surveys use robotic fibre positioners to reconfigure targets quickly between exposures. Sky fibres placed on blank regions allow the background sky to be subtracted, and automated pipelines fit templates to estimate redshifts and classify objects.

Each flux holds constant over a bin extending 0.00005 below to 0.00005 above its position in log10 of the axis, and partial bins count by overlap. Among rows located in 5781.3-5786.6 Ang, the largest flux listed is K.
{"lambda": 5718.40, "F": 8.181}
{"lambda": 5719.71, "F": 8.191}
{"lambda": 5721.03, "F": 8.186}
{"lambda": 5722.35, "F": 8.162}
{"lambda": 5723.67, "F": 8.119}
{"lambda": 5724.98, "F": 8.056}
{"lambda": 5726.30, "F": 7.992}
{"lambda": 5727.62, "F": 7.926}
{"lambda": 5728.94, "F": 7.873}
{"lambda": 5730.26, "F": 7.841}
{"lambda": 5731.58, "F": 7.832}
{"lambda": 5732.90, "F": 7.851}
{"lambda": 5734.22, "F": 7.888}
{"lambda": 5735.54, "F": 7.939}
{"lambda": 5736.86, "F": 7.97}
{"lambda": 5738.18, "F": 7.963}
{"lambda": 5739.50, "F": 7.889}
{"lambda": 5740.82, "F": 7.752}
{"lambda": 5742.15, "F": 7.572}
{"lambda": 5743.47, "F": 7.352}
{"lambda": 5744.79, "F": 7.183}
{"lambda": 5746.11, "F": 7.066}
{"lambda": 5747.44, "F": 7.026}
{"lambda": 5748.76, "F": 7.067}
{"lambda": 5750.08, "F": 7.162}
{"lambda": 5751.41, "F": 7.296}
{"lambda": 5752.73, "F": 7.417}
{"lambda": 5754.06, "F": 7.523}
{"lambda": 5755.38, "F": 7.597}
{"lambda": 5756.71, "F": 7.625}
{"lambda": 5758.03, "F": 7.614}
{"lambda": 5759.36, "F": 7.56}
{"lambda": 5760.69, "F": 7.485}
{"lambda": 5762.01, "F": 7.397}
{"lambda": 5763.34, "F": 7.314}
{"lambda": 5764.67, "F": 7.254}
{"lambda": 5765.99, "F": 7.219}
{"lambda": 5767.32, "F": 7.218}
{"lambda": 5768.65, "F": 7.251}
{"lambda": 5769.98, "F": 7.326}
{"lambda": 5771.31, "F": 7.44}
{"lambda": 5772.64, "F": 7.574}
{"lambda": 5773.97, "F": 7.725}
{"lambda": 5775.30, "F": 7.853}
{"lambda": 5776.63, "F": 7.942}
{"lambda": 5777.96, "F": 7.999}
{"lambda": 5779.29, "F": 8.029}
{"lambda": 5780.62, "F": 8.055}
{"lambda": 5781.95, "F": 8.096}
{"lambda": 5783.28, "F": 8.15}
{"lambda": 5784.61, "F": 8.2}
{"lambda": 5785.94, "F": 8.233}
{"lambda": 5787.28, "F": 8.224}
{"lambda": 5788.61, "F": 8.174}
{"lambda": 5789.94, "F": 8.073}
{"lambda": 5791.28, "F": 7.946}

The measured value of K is 8.233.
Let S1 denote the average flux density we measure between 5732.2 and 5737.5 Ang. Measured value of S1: 7.91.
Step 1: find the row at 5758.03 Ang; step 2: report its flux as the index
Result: 7.614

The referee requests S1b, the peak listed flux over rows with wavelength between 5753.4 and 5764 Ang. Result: 7.625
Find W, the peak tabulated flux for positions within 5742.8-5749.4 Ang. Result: 7.352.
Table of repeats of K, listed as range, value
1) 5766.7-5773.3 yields 7.574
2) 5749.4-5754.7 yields 7.523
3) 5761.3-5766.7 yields 7.397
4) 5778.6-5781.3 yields 8.055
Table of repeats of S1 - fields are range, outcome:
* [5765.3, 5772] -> 7.29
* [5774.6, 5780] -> 7.96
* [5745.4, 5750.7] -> 7.09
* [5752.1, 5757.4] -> 7.54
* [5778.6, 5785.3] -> 8.12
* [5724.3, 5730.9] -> 7.94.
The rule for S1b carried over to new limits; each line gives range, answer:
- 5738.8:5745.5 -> 7.889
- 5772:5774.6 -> 7.725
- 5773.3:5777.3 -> 7.942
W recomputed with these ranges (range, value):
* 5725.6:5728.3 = 7.992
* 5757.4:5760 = 7.614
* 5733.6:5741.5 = 7.97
